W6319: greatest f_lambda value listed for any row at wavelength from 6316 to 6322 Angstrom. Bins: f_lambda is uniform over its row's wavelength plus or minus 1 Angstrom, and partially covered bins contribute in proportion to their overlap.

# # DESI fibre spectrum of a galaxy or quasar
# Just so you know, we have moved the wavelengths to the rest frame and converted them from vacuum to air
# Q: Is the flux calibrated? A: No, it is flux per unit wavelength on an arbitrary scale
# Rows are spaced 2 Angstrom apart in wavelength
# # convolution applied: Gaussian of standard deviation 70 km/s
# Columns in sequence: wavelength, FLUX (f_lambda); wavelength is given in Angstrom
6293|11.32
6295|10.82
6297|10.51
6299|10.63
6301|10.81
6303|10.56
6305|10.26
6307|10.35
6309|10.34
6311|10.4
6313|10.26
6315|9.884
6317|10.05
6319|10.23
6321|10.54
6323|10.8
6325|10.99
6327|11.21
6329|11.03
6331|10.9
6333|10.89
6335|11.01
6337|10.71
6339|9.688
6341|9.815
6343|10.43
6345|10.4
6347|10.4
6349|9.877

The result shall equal 10.54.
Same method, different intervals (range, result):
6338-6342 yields 9.815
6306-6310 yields 10.35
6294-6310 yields 10.82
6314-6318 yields 10.05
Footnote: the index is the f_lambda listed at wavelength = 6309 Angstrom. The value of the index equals 10.34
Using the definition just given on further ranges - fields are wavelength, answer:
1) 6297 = 10.51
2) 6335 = 11.01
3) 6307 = 10.35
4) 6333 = 10.89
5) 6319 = 10.23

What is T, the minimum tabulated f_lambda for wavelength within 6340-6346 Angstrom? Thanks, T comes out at 9.815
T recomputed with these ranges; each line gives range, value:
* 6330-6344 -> 9.688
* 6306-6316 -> 9.884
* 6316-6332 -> 10.05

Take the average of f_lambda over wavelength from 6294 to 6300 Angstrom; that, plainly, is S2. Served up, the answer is 10.7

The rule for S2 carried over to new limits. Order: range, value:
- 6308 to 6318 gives 10.2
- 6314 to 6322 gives 10.2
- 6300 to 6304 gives 10.7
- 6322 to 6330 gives 11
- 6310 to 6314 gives 10.3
